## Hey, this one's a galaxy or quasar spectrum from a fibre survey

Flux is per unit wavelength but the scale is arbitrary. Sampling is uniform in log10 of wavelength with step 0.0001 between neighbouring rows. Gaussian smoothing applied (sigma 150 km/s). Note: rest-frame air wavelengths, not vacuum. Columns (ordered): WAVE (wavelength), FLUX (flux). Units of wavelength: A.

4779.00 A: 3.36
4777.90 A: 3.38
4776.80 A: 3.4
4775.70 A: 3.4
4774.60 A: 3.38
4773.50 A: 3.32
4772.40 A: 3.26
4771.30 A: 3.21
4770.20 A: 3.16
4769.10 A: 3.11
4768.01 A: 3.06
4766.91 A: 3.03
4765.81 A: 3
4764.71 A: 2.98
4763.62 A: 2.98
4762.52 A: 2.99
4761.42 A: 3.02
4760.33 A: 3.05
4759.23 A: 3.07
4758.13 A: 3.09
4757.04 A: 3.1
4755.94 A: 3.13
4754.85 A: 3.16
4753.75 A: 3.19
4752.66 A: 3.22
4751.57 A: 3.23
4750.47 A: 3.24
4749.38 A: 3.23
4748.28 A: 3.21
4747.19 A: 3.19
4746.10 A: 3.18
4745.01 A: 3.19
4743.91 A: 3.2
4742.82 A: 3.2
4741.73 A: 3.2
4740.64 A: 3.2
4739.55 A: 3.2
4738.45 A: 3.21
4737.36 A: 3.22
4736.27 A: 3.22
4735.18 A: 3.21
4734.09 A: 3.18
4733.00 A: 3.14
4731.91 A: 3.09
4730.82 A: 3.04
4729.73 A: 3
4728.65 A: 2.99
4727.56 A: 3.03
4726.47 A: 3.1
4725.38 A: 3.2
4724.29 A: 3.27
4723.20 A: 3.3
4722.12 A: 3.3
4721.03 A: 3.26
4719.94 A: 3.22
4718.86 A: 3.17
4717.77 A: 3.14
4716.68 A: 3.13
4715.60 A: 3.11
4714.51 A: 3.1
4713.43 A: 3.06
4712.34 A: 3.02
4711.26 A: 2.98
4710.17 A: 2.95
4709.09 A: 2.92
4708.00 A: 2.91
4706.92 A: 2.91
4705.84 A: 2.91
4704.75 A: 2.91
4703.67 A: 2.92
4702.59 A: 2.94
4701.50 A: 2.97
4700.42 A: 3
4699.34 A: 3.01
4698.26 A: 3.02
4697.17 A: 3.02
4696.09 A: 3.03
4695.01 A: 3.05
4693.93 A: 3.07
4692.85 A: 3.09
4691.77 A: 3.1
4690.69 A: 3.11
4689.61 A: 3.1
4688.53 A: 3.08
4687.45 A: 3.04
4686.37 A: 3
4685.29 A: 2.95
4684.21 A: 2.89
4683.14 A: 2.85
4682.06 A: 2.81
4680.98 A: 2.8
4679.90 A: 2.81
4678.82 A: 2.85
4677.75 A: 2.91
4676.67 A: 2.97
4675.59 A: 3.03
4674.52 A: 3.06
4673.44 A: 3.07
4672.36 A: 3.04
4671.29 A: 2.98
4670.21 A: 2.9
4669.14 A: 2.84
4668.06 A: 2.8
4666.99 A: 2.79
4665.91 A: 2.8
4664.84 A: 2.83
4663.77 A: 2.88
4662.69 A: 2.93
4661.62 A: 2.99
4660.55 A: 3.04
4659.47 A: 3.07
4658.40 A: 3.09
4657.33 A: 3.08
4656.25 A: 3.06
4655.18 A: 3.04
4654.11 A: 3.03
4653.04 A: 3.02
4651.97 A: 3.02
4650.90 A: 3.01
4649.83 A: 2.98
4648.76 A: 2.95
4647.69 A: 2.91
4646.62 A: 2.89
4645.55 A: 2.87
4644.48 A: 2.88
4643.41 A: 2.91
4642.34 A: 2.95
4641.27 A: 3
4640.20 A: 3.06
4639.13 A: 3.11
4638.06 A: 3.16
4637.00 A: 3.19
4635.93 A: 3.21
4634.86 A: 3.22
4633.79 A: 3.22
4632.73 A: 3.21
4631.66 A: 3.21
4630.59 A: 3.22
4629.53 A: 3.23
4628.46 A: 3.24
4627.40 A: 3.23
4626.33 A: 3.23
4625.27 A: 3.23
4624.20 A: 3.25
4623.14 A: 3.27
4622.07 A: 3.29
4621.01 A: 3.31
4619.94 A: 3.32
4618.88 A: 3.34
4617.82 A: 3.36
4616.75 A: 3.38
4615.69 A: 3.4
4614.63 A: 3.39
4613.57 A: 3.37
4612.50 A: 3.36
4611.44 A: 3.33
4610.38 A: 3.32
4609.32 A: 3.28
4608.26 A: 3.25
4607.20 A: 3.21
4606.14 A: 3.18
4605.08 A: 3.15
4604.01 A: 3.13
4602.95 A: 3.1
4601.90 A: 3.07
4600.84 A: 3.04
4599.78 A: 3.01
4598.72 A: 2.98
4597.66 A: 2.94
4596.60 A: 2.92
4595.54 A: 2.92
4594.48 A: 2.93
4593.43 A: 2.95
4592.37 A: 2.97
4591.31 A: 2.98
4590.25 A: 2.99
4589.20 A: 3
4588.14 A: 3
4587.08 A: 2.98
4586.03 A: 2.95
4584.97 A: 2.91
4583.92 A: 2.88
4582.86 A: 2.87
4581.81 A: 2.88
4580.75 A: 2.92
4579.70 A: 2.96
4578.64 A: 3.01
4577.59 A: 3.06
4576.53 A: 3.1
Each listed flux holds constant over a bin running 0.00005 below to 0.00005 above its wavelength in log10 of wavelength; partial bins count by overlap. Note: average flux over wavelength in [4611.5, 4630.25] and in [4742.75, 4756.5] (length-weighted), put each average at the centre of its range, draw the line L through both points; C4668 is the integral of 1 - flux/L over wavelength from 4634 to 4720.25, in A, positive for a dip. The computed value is 7.0 A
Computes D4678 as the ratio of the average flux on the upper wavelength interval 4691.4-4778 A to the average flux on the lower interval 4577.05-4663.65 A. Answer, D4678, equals 1.01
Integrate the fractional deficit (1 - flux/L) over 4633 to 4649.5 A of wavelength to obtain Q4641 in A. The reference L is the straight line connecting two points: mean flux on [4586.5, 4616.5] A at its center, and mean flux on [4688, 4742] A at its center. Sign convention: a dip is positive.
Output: 0.4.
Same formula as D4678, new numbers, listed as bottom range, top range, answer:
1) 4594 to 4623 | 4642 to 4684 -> 0.92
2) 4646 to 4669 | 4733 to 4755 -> 1.08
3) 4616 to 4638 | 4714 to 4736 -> 0.97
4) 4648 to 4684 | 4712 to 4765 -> 1.07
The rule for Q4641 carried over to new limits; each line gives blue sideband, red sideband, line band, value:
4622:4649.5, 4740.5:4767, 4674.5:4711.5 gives 1.8 A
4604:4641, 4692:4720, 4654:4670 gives 1.0 A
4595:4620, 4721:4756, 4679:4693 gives 1.0 A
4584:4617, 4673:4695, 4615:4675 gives -0.8 A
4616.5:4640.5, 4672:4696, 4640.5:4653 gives 0.8 A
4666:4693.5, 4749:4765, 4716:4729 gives -0.6 A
